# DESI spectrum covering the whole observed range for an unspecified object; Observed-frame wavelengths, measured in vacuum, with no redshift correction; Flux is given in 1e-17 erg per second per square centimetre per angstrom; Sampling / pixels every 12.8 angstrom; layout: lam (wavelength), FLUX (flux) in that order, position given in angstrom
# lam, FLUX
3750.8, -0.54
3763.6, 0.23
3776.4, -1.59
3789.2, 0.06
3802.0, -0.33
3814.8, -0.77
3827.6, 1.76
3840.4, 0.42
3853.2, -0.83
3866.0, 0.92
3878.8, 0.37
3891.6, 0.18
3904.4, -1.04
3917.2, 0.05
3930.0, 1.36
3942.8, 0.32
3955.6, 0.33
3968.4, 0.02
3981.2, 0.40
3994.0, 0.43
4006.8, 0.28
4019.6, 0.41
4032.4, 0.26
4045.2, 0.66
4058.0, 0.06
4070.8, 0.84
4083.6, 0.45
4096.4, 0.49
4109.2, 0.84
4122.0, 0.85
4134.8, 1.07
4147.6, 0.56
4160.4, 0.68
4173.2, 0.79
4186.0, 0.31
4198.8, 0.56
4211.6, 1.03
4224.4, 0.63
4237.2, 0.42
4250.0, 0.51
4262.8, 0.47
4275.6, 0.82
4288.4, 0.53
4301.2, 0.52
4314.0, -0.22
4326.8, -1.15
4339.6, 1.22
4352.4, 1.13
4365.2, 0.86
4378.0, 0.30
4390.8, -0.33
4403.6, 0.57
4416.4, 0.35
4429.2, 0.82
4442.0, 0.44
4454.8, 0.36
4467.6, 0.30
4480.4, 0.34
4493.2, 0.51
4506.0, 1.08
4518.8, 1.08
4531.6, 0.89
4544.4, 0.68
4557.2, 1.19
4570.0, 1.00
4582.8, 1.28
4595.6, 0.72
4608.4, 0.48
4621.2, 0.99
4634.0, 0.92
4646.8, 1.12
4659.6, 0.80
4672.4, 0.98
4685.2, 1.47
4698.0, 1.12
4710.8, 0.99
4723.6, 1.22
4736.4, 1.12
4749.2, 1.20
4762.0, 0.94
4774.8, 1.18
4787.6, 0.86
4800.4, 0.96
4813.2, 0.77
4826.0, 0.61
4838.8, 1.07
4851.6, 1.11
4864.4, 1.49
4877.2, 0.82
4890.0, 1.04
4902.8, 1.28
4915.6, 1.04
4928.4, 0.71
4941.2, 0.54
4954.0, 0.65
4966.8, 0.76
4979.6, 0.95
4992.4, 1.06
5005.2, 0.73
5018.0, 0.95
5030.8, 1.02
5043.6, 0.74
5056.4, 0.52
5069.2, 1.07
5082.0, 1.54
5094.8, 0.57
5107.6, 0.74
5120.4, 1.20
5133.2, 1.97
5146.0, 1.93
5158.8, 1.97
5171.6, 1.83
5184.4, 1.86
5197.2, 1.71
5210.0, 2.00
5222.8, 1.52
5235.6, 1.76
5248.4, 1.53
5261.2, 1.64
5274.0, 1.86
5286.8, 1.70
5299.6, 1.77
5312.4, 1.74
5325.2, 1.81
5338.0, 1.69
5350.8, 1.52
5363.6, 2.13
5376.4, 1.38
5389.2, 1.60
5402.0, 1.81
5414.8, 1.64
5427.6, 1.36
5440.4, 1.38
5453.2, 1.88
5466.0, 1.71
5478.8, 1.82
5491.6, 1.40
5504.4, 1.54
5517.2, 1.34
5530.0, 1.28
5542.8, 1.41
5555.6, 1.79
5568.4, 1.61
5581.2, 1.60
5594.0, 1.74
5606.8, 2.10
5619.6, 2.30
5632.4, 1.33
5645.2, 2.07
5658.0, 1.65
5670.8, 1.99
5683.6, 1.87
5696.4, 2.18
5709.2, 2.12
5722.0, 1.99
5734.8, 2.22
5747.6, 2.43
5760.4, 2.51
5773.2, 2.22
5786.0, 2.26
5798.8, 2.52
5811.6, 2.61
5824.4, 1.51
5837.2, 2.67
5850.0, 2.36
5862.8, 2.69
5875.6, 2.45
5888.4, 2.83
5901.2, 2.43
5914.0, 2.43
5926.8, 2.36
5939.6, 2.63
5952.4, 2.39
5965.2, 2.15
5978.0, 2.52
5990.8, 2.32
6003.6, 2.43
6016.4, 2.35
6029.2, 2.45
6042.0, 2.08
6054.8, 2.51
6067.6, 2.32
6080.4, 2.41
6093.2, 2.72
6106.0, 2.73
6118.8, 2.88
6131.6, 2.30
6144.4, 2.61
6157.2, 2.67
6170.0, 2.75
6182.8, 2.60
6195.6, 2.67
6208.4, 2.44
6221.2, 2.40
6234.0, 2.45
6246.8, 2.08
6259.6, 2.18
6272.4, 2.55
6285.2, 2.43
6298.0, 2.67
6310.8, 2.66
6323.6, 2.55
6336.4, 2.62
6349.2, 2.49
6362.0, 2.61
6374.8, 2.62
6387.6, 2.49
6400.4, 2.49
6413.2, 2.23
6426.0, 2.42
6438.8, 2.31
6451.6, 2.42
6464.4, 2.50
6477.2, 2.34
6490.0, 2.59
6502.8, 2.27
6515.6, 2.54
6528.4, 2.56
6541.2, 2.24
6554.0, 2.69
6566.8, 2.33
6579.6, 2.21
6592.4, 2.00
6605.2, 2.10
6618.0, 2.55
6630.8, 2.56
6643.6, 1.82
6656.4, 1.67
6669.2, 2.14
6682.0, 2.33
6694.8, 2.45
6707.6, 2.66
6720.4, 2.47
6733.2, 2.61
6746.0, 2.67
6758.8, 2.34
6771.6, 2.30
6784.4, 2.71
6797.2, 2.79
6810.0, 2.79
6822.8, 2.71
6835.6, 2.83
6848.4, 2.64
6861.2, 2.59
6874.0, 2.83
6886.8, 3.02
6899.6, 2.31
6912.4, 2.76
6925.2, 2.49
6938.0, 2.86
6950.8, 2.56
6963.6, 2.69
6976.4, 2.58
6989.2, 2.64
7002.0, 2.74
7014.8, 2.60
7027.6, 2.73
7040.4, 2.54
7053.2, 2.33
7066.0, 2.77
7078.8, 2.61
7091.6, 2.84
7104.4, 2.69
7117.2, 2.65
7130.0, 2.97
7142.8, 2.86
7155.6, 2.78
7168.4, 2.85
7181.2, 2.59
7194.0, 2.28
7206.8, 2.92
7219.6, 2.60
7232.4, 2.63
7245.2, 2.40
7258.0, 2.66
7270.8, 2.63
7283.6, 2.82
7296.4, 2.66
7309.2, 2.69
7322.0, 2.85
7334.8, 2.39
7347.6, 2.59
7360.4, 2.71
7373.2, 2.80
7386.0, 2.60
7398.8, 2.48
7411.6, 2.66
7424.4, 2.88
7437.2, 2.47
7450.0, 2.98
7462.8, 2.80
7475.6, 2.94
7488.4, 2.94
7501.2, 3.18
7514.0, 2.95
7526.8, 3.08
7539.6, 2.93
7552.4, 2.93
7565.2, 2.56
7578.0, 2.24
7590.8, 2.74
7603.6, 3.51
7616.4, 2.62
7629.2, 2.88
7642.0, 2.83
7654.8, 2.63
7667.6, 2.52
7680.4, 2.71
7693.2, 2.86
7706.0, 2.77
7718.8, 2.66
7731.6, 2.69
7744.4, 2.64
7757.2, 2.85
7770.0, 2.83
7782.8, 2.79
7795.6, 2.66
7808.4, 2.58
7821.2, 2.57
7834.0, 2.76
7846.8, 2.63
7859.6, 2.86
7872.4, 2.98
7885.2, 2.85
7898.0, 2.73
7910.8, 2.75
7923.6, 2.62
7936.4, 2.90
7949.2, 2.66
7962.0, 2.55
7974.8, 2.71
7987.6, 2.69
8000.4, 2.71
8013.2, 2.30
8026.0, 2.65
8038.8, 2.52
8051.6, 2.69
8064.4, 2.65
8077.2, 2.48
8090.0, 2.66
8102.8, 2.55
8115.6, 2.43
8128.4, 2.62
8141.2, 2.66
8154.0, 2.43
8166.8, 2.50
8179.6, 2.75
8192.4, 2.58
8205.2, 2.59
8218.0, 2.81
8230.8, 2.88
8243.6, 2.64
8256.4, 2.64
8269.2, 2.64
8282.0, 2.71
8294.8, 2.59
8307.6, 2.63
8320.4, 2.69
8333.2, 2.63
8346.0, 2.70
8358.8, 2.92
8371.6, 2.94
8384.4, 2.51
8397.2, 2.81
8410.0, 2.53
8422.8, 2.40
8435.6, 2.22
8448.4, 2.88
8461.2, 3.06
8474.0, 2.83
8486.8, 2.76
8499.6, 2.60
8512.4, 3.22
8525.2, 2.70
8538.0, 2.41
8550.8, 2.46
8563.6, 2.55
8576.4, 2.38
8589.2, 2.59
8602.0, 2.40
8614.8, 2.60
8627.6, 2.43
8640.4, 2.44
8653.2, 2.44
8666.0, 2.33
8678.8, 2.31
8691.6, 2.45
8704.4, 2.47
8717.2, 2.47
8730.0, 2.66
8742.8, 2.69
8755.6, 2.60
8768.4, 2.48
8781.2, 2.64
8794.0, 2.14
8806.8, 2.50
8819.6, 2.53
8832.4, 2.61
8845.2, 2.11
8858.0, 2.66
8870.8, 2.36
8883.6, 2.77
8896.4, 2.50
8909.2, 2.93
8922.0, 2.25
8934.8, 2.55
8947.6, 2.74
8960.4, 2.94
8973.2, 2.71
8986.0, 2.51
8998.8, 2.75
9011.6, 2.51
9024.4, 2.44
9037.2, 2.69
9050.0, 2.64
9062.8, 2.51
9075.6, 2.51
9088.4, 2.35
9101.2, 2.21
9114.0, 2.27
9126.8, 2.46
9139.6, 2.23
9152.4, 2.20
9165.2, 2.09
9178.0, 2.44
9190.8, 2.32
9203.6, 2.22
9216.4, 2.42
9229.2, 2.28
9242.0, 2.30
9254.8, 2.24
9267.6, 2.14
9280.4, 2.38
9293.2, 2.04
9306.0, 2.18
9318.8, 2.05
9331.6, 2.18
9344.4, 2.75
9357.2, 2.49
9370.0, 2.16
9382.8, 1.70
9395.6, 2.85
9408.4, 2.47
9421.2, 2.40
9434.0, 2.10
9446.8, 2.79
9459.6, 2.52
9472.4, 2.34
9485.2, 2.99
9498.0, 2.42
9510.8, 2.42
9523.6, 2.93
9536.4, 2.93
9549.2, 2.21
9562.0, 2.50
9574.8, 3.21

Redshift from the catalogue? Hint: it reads 0.285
